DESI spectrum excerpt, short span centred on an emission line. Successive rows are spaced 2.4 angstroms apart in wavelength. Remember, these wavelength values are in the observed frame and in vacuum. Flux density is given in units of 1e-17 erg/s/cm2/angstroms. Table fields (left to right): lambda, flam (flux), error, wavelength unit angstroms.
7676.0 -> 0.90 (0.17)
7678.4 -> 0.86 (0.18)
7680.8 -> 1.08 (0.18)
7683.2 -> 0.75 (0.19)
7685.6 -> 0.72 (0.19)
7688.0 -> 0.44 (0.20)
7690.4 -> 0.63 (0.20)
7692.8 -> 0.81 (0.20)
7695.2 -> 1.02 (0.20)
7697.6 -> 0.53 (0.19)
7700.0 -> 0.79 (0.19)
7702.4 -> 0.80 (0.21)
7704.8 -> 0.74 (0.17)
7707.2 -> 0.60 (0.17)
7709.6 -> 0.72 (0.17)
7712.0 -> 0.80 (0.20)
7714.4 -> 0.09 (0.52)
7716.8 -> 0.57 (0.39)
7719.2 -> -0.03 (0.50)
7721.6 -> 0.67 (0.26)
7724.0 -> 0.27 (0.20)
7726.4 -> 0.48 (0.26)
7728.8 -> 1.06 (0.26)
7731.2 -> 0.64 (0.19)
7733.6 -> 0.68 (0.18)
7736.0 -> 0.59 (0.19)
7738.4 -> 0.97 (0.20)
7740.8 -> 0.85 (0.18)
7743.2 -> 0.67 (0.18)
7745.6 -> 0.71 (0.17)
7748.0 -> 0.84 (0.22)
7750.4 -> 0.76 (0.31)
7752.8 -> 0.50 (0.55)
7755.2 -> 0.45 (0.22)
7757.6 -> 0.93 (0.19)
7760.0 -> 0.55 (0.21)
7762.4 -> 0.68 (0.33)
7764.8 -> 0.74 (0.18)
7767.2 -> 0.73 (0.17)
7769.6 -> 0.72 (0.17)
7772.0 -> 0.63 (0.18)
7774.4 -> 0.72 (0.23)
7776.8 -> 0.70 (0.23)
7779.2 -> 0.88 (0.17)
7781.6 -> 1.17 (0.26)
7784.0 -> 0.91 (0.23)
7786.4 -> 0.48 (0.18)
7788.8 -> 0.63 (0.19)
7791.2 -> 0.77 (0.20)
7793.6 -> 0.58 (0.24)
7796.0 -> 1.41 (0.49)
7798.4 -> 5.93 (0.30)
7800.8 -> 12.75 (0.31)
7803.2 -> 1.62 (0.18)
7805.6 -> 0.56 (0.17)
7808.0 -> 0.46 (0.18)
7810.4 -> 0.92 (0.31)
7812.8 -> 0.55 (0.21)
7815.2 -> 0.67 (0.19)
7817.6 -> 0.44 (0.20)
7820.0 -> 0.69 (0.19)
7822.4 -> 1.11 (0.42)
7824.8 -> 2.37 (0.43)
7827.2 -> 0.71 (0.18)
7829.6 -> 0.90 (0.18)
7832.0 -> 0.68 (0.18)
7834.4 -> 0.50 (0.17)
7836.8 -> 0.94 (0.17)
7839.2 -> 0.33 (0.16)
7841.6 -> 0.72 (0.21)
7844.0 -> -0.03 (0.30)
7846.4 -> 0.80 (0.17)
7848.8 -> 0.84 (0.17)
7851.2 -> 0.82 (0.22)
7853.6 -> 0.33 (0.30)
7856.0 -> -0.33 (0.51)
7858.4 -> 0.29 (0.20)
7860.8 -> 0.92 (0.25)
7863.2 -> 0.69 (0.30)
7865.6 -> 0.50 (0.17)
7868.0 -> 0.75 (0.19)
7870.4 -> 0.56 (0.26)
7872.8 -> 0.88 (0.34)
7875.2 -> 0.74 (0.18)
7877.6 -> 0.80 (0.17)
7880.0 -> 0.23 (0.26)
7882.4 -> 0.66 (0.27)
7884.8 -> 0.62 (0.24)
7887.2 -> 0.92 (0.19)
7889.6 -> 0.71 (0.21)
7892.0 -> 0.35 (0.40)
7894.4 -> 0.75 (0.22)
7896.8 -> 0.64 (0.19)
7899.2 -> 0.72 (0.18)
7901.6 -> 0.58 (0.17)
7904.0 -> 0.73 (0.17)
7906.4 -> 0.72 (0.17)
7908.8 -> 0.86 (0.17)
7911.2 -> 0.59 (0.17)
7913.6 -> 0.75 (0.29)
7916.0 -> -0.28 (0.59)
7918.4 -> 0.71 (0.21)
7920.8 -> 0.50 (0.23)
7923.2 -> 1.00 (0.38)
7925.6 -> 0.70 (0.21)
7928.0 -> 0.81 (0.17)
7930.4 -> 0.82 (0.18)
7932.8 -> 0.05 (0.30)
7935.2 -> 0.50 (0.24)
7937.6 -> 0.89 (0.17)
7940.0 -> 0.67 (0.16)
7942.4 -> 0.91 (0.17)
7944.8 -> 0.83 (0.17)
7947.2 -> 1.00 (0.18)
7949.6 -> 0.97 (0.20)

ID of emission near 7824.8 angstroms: [N II]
